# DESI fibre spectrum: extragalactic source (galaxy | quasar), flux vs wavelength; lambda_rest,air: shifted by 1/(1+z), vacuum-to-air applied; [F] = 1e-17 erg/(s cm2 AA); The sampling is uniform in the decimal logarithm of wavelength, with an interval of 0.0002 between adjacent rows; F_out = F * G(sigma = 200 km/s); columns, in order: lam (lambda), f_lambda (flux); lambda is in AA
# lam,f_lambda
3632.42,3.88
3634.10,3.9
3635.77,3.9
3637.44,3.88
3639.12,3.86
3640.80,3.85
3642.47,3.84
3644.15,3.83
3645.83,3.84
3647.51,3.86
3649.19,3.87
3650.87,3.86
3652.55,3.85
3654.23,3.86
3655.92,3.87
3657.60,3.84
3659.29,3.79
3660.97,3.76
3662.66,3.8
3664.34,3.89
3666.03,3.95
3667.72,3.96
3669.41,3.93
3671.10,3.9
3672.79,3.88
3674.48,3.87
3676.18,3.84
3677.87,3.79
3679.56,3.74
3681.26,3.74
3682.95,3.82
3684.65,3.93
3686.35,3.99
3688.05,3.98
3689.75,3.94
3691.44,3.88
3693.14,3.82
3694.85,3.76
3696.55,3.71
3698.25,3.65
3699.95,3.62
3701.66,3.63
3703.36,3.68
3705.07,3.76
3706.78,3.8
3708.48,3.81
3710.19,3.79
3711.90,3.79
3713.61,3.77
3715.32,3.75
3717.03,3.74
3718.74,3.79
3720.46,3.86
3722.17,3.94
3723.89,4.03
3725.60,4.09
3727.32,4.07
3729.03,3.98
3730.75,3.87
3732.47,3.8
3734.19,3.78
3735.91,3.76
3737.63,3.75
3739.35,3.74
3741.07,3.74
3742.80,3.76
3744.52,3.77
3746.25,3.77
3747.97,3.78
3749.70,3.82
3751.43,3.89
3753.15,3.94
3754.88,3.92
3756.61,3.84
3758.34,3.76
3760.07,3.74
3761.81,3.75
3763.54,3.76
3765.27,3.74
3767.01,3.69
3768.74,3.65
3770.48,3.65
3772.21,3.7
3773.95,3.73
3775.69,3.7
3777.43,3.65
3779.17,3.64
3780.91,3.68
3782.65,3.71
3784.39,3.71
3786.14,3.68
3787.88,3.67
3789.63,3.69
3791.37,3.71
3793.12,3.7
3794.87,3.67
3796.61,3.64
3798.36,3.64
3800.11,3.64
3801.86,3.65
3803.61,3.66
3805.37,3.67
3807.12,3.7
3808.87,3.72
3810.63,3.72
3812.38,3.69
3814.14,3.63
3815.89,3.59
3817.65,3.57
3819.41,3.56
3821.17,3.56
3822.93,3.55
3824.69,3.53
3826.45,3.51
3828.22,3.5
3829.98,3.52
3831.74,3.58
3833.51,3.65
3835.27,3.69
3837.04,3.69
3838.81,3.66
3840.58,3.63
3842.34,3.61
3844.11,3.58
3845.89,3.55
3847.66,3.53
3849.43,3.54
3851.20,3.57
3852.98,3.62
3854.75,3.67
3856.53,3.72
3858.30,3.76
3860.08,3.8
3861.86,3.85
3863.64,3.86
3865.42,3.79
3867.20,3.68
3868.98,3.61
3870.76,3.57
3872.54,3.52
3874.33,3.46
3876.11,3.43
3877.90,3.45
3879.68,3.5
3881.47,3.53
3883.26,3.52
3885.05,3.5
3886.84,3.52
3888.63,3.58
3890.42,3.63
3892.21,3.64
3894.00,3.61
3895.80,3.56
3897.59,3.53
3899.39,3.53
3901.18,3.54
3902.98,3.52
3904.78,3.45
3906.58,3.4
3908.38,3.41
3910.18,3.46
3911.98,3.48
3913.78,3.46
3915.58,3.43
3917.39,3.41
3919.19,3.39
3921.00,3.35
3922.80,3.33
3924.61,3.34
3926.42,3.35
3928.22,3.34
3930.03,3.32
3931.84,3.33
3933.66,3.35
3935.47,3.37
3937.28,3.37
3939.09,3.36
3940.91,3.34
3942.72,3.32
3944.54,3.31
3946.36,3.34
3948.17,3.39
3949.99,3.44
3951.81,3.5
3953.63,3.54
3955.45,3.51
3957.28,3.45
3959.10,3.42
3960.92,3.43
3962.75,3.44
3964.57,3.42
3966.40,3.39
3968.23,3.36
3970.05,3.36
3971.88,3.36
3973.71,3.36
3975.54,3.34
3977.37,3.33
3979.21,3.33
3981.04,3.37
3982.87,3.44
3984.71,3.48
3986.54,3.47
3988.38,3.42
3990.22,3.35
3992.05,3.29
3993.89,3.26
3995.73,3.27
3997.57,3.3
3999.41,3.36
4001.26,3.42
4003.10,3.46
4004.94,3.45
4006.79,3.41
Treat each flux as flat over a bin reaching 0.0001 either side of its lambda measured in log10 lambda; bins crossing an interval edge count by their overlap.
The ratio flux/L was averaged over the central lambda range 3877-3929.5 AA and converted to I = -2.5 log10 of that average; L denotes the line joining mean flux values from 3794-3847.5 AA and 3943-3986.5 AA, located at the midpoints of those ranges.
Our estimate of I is 0.01 mag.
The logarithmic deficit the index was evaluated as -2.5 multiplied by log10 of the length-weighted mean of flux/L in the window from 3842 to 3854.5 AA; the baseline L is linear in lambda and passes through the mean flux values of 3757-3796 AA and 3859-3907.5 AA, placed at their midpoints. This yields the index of 0.013 mag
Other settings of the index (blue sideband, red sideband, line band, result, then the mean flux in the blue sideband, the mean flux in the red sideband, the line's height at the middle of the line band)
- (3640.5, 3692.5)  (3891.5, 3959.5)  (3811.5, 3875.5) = -0.018 mag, 3.86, 3.43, 3.56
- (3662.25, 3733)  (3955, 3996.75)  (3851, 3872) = -0.041 mag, 3.84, 3.38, 3.57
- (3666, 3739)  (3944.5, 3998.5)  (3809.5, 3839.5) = 0.010 mag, 3.83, 3.39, 3.63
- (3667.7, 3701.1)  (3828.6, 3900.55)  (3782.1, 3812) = 0.003 mag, 3.83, 3.61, 3.69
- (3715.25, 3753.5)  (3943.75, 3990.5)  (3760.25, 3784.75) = 0.022 mag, 3.85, 3.41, 3.77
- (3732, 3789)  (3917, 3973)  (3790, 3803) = 0.003 mag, 3.75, 3.38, 3.68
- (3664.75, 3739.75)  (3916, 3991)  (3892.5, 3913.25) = -0.008 mag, 3.83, 3.39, 3.48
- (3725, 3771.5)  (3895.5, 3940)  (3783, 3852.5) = 0.006 mag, 3.81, 3.41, 3.64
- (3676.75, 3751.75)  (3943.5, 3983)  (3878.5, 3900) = -0.009 mag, 3.81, 3.4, 3.52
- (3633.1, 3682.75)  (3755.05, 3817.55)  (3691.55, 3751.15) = -0.008 mag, 3.85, 3.69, 3.77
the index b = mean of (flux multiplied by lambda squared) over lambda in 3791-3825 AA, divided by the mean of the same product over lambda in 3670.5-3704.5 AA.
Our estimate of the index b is 1.02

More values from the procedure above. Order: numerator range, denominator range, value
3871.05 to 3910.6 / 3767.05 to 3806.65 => 1.01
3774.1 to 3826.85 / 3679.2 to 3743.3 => 1.00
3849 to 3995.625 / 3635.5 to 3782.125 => 1.02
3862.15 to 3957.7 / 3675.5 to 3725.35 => 1.02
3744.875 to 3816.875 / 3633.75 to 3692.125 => 1.02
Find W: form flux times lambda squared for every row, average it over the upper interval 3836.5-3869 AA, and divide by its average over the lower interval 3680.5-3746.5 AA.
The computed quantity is 1.04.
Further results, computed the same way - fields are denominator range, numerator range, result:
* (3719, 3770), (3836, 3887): 1.00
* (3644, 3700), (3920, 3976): 1.02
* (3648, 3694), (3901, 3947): 1.00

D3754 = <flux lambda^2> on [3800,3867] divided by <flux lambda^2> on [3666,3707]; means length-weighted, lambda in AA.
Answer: 1.0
